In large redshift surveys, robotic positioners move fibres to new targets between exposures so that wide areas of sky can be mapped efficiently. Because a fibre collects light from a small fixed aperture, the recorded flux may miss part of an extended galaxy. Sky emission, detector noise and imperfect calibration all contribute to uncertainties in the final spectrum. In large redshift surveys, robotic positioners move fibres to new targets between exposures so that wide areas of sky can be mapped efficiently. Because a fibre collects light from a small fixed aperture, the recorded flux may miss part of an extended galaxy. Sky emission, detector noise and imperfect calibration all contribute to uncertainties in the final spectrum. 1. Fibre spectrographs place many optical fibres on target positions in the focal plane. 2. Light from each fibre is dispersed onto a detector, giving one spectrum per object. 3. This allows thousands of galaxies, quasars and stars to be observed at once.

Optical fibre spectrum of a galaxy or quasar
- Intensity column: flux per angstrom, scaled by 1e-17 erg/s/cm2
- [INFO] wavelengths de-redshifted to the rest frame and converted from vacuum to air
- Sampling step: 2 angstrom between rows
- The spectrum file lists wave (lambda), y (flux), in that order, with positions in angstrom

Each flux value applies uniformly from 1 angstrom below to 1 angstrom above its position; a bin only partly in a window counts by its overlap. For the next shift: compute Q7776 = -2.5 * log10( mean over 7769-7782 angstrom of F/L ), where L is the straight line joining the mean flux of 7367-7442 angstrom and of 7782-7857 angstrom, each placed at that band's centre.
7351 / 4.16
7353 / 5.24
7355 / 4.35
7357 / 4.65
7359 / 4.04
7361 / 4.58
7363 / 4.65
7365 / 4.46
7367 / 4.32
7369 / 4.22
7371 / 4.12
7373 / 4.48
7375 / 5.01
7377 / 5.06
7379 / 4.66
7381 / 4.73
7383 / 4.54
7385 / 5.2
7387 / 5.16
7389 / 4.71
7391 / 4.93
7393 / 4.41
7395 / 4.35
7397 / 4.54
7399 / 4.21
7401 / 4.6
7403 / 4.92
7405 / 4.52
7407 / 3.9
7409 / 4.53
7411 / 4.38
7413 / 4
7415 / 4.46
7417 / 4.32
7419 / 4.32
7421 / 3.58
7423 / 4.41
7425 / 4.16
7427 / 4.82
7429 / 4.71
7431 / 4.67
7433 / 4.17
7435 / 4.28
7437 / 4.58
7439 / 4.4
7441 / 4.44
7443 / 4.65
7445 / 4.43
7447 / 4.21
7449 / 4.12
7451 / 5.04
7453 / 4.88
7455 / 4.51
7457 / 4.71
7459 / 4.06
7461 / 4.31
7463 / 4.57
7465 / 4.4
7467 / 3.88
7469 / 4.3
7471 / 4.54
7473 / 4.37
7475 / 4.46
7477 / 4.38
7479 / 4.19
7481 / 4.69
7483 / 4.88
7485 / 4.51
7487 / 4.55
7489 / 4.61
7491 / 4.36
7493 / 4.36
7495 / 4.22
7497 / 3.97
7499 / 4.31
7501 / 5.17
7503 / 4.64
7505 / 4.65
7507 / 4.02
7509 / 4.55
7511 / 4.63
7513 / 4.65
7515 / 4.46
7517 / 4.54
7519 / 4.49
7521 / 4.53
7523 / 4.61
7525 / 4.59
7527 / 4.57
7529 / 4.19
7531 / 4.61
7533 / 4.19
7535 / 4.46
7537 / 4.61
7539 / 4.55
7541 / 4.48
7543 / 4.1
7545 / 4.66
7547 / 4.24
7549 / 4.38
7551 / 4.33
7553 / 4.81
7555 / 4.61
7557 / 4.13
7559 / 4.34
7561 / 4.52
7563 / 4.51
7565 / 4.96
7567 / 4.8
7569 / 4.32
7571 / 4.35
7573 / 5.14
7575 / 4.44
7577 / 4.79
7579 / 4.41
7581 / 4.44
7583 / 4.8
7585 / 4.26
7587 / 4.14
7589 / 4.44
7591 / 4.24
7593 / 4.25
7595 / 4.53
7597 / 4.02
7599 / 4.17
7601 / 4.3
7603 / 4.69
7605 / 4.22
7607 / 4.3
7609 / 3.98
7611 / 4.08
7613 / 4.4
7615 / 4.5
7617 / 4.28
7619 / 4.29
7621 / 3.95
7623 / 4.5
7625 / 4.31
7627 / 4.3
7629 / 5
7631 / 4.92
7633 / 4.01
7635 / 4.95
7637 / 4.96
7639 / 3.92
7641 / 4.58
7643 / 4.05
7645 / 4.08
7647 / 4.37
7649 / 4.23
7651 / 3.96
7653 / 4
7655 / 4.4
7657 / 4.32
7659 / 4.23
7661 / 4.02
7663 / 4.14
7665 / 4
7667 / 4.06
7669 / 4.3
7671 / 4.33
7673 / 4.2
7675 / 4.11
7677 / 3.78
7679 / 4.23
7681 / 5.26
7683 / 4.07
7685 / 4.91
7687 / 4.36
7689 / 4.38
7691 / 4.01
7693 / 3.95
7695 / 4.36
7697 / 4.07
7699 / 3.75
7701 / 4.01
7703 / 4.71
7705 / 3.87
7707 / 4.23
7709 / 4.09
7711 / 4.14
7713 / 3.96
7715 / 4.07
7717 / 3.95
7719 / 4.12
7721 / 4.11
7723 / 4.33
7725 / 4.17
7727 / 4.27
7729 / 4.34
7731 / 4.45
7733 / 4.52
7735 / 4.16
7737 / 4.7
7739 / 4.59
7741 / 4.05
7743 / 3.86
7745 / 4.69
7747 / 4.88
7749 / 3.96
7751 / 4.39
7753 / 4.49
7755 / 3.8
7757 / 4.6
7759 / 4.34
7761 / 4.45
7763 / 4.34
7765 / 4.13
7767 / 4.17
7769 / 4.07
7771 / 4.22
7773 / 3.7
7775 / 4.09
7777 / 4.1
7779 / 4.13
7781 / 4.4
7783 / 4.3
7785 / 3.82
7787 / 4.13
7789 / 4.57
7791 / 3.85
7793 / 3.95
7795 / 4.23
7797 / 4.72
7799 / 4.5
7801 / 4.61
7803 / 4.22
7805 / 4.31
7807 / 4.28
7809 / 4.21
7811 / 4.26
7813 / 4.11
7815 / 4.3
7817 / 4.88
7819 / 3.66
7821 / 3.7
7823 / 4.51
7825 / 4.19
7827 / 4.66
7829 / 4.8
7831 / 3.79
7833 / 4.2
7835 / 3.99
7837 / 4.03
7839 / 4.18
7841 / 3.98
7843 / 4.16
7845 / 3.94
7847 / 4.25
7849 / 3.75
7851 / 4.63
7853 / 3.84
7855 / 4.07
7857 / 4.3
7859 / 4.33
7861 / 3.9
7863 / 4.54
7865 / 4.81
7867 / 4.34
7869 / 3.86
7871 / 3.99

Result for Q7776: 0.03 mag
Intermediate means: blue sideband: 4.5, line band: 4.1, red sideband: 4.21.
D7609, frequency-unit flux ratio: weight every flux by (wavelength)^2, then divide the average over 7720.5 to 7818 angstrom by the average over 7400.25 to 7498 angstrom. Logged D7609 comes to 1.06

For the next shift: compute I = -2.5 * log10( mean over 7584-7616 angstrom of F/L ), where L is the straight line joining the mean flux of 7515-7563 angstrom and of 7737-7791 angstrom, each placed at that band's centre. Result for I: 0.03 mag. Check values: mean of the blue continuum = 4.46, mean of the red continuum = 4.24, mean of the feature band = 4.28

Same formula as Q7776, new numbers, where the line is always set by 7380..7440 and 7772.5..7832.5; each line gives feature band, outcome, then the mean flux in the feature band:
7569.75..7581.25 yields -0.053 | 4.6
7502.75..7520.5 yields -0.022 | 4.51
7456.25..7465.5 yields 0.012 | 4.4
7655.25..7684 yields 0.025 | 4.22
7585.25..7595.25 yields 0.018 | 4.3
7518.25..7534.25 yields -0.015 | 4.47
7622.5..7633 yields -0.051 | 4.55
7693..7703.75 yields 0.040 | 4.15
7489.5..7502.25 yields 0.004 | 4.41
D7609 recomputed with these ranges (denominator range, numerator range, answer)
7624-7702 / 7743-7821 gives 1.02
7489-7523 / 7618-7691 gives 1.00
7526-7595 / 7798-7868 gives 1.02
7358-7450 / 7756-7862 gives 1.04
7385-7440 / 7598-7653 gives 1.03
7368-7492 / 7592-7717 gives 1.01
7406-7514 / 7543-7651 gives 1.03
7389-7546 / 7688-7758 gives 1.02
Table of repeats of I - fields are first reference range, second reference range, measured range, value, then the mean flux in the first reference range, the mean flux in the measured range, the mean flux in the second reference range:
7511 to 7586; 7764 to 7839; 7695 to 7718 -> 0.060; 4.51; 4.09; 4.21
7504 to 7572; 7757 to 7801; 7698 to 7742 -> 0.019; 4.48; 4.21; 4.22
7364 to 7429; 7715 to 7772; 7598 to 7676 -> 0.015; 4.5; 4.29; 4.29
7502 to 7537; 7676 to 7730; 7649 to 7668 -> 0.037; 4.5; 4.13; 4.2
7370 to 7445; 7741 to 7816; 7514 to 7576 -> -0.022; 4.51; 4.5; 4.25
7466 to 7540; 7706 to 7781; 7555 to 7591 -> -0.027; 4.47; 4.51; 4.24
